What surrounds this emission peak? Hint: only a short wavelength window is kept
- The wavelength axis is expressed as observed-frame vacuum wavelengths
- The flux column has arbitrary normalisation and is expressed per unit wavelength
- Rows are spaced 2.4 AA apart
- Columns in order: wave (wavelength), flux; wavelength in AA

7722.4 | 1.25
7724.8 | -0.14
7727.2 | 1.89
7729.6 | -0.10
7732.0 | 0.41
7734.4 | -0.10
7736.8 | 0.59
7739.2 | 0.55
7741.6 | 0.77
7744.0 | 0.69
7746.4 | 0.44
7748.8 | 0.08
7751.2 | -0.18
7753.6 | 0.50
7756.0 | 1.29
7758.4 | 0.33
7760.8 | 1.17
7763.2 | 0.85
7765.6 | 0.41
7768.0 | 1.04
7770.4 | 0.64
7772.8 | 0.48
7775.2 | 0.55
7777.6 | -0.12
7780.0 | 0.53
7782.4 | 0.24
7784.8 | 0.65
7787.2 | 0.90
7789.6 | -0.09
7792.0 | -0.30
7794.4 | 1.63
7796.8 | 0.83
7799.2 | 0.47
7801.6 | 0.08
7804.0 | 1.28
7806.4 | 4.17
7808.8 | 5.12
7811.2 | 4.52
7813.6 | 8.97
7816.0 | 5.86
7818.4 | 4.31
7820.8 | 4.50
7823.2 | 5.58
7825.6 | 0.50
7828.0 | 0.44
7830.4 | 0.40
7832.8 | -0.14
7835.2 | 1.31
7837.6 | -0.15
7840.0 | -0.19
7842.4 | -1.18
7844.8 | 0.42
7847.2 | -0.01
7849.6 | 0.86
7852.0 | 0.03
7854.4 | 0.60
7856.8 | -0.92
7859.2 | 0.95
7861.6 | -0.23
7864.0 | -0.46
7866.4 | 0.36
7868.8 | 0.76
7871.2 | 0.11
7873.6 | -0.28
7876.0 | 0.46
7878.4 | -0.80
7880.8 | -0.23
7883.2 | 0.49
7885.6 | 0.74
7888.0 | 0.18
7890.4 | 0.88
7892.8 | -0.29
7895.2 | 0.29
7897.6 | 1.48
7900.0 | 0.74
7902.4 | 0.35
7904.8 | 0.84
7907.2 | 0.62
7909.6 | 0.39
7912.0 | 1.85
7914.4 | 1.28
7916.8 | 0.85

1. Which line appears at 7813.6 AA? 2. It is [O II] 3727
